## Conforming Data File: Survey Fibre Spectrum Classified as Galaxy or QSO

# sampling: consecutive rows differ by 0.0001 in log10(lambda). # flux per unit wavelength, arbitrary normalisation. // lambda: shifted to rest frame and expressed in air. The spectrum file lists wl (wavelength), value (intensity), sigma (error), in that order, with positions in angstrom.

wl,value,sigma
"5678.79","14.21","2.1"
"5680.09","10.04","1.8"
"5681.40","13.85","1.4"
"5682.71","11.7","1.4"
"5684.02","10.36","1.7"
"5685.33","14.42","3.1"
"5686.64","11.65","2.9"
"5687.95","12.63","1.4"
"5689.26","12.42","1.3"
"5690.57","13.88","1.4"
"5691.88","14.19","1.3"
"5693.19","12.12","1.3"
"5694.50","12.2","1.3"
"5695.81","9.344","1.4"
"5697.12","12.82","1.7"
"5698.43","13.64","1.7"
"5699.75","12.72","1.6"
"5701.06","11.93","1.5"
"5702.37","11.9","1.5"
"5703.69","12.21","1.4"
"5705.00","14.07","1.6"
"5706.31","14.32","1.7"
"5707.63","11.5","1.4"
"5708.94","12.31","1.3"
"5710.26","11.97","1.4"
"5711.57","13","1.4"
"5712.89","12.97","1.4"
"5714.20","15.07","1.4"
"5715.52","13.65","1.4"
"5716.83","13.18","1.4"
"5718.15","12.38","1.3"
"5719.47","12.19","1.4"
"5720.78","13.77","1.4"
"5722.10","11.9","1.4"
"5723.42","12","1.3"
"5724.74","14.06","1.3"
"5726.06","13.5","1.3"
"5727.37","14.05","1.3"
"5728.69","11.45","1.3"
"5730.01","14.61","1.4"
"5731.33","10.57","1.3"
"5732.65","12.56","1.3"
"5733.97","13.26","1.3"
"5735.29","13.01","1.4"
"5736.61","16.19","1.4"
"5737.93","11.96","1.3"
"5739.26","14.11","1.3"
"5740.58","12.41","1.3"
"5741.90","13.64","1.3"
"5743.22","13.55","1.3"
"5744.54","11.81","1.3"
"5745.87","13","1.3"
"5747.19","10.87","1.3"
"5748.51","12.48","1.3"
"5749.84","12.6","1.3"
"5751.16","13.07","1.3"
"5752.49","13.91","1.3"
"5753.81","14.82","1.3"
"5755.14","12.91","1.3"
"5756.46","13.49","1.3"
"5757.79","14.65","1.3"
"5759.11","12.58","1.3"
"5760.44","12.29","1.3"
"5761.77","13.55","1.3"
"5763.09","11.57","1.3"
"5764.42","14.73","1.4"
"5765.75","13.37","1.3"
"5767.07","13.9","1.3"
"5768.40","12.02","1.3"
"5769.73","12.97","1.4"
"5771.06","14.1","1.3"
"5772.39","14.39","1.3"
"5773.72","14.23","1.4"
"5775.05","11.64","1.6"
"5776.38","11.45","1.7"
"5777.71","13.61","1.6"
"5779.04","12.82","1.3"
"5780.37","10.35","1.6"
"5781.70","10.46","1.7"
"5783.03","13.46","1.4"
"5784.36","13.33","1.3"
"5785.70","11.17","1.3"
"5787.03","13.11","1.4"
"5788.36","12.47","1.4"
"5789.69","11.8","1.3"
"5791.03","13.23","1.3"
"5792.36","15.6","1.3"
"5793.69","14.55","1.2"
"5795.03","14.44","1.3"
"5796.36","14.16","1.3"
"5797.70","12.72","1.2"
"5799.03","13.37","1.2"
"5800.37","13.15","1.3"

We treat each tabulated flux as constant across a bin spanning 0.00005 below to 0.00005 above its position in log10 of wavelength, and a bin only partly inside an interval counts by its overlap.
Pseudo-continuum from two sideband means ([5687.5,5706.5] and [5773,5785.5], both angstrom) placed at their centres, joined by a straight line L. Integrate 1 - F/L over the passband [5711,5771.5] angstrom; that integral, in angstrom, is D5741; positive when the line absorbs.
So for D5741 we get -3.1 angstrom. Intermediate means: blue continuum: 12.7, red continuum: 12.3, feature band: 13.1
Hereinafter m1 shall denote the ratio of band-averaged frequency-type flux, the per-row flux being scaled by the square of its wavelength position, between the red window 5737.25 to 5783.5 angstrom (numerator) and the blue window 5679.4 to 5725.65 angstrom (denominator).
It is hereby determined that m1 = 1.04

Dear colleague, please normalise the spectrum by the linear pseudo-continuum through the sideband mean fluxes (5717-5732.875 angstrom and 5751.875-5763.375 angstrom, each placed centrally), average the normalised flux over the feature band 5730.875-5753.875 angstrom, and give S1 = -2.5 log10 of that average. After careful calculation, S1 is 0.01 mag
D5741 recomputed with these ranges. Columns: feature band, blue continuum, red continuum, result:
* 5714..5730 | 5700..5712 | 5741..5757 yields -0.46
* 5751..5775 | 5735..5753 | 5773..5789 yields -1.43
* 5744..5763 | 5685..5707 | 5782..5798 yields 0.14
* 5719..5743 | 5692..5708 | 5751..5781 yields -0.55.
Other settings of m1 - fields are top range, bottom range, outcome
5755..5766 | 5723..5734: 1.04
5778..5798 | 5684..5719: 1.05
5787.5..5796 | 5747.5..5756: 1.05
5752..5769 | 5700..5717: 1.05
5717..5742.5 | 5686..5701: 1.06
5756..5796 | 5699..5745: 1.03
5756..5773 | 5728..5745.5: 1.04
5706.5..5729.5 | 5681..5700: 1.04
